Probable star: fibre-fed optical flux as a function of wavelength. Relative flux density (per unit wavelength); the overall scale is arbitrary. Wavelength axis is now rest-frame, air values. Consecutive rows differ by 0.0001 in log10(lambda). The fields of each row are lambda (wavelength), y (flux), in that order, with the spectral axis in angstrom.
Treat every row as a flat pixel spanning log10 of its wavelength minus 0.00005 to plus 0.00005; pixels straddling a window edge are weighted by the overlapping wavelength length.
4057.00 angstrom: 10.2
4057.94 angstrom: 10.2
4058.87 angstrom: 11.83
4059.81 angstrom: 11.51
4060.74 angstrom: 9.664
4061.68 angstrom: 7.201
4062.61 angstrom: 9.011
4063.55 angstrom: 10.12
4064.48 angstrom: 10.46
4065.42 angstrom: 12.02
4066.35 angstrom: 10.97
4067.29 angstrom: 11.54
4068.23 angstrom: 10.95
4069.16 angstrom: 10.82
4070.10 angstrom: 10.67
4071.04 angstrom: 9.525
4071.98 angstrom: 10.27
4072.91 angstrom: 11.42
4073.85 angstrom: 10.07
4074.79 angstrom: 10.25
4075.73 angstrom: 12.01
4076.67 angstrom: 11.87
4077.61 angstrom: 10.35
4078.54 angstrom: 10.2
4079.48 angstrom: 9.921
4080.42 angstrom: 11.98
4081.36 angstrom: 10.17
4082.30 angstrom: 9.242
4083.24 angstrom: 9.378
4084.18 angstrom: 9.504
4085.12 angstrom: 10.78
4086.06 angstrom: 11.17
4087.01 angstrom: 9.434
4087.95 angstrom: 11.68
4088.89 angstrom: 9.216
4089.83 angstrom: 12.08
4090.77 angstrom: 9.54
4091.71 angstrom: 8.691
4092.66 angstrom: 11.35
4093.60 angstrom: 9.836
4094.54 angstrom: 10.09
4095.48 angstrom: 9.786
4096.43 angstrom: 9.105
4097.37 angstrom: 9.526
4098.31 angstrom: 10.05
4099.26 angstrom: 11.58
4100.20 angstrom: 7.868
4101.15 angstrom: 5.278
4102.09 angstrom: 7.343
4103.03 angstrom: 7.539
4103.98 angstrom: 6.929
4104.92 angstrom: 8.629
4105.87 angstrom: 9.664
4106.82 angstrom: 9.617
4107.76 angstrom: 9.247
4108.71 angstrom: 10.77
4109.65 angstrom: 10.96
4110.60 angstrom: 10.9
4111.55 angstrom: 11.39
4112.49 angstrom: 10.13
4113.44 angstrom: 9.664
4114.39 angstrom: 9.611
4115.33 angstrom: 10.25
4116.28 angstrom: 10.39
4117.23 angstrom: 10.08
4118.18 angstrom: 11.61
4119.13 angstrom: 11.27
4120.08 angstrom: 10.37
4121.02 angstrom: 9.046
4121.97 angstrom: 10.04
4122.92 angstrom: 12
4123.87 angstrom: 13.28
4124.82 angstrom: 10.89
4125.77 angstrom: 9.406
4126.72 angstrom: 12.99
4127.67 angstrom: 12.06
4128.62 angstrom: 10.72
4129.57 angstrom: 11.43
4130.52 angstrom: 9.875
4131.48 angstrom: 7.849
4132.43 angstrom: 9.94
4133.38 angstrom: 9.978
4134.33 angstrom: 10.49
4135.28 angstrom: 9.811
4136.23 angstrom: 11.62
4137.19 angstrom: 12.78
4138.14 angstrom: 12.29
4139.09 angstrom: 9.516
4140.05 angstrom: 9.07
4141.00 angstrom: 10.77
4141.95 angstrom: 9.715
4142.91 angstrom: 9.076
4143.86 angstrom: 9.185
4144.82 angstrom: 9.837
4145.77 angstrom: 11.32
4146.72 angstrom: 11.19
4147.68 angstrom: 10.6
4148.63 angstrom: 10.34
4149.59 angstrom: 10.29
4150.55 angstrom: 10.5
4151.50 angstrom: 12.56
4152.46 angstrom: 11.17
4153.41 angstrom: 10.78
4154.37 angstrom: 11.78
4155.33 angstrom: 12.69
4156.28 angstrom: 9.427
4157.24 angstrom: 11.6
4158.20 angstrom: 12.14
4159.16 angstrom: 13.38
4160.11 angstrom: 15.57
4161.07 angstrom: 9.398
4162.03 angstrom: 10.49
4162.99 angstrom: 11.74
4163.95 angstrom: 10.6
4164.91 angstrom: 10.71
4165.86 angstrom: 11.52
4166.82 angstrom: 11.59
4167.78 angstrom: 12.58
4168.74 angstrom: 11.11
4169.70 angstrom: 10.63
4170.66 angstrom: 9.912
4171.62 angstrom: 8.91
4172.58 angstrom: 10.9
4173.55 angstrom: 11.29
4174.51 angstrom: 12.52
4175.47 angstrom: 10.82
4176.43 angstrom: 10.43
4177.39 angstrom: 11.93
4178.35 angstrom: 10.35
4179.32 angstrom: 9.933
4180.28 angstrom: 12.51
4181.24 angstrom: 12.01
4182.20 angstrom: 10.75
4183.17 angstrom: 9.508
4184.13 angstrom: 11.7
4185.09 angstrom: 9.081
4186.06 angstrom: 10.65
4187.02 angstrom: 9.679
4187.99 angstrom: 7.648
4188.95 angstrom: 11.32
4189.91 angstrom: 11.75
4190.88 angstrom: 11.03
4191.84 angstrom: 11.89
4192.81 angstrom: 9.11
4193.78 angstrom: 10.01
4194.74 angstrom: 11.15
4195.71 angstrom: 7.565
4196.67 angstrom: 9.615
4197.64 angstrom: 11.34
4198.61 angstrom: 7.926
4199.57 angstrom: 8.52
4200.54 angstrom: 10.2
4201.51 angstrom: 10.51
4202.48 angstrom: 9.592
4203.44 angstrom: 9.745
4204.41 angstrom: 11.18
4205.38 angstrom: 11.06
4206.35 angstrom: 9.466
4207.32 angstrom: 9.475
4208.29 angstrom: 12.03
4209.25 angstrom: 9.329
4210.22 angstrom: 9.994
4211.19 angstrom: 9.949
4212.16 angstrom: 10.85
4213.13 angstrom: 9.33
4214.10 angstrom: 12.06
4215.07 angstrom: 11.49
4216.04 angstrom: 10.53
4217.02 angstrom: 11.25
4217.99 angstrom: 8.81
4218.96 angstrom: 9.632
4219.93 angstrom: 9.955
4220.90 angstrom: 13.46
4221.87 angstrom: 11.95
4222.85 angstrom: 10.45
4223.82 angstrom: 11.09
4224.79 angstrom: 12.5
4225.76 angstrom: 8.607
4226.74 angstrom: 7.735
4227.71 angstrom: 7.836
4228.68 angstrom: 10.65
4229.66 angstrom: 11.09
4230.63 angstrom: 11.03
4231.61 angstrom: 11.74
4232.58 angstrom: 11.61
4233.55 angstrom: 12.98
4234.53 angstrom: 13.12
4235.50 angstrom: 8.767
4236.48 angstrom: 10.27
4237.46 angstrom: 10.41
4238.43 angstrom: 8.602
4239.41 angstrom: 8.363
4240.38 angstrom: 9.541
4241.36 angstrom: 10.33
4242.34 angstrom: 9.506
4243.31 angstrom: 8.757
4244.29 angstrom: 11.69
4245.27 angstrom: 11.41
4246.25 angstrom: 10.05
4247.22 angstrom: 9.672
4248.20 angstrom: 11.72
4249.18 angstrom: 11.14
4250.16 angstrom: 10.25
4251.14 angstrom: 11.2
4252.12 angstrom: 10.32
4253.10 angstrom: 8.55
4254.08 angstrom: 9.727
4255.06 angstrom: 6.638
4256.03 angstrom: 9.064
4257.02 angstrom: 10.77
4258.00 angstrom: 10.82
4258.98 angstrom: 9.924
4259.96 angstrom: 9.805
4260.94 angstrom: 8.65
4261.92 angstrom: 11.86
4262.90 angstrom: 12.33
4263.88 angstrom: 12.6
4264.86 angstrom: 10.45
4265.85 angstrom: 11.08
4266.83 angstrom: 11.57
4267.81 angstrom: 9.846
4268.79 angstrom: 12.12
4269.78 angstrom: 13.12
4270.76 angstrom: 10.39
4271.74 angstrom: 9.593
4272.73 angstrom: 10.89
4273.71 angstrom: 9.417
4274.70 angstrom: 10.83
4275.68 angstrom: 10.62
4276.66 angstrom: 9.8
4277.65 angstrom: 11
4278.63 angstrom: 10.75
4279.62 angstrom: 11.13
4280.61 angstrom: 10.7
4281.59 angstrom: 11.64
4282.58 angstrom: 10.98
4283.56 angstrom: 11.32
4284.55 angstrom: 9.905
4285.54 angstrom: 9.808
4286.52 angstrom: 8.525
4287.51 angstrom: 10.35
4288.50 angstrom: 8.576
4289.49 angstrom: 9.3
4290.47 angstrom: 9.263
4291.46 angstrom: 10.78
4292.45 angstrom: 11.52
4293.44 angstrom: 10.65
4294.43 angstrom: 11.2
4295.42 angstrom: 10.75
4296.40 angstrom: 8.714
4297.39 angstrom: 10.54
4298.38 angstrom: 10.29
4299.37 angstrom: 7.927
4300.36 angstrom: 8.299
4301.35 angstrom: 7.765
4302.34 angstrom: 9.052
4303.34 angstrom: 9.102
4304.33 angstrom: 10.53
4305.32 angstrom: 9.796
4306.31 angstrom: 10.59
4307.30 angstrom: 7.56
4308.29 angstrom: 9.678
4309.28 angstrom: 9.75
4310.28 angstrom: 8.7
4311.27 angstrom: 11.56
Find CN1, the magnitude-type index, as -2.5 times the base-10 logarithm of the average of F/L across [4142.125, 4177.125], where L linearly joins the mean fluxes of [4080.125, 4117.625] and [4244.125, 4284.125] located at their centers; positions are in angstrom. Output -0.10 mag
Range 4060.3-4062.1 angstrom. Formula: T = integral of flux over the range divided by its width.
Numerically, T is 8.42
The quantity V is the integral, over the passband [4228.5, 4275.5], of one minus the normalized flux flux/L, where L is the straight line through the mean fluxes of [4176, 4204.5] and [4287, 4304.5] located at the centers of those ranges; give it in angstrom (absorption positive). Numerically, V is -2.7 angstrom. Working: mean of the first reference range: 10.3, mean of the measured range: 10.5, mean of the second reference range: 9.68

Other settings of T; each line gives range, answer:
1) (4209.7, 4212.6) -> 10.2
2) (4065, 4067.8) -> 11.5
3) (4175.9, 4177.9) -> 11.2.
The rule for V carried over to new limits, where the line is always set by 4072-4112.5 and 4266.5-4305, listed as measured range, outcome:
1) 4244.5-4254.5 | -0.3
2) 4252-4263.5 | 0.3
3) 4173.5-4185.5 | -1.1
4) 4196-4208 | 0.2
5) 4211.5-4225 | -1.1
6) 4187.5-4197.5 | -0.1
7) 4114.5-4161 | -4.1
